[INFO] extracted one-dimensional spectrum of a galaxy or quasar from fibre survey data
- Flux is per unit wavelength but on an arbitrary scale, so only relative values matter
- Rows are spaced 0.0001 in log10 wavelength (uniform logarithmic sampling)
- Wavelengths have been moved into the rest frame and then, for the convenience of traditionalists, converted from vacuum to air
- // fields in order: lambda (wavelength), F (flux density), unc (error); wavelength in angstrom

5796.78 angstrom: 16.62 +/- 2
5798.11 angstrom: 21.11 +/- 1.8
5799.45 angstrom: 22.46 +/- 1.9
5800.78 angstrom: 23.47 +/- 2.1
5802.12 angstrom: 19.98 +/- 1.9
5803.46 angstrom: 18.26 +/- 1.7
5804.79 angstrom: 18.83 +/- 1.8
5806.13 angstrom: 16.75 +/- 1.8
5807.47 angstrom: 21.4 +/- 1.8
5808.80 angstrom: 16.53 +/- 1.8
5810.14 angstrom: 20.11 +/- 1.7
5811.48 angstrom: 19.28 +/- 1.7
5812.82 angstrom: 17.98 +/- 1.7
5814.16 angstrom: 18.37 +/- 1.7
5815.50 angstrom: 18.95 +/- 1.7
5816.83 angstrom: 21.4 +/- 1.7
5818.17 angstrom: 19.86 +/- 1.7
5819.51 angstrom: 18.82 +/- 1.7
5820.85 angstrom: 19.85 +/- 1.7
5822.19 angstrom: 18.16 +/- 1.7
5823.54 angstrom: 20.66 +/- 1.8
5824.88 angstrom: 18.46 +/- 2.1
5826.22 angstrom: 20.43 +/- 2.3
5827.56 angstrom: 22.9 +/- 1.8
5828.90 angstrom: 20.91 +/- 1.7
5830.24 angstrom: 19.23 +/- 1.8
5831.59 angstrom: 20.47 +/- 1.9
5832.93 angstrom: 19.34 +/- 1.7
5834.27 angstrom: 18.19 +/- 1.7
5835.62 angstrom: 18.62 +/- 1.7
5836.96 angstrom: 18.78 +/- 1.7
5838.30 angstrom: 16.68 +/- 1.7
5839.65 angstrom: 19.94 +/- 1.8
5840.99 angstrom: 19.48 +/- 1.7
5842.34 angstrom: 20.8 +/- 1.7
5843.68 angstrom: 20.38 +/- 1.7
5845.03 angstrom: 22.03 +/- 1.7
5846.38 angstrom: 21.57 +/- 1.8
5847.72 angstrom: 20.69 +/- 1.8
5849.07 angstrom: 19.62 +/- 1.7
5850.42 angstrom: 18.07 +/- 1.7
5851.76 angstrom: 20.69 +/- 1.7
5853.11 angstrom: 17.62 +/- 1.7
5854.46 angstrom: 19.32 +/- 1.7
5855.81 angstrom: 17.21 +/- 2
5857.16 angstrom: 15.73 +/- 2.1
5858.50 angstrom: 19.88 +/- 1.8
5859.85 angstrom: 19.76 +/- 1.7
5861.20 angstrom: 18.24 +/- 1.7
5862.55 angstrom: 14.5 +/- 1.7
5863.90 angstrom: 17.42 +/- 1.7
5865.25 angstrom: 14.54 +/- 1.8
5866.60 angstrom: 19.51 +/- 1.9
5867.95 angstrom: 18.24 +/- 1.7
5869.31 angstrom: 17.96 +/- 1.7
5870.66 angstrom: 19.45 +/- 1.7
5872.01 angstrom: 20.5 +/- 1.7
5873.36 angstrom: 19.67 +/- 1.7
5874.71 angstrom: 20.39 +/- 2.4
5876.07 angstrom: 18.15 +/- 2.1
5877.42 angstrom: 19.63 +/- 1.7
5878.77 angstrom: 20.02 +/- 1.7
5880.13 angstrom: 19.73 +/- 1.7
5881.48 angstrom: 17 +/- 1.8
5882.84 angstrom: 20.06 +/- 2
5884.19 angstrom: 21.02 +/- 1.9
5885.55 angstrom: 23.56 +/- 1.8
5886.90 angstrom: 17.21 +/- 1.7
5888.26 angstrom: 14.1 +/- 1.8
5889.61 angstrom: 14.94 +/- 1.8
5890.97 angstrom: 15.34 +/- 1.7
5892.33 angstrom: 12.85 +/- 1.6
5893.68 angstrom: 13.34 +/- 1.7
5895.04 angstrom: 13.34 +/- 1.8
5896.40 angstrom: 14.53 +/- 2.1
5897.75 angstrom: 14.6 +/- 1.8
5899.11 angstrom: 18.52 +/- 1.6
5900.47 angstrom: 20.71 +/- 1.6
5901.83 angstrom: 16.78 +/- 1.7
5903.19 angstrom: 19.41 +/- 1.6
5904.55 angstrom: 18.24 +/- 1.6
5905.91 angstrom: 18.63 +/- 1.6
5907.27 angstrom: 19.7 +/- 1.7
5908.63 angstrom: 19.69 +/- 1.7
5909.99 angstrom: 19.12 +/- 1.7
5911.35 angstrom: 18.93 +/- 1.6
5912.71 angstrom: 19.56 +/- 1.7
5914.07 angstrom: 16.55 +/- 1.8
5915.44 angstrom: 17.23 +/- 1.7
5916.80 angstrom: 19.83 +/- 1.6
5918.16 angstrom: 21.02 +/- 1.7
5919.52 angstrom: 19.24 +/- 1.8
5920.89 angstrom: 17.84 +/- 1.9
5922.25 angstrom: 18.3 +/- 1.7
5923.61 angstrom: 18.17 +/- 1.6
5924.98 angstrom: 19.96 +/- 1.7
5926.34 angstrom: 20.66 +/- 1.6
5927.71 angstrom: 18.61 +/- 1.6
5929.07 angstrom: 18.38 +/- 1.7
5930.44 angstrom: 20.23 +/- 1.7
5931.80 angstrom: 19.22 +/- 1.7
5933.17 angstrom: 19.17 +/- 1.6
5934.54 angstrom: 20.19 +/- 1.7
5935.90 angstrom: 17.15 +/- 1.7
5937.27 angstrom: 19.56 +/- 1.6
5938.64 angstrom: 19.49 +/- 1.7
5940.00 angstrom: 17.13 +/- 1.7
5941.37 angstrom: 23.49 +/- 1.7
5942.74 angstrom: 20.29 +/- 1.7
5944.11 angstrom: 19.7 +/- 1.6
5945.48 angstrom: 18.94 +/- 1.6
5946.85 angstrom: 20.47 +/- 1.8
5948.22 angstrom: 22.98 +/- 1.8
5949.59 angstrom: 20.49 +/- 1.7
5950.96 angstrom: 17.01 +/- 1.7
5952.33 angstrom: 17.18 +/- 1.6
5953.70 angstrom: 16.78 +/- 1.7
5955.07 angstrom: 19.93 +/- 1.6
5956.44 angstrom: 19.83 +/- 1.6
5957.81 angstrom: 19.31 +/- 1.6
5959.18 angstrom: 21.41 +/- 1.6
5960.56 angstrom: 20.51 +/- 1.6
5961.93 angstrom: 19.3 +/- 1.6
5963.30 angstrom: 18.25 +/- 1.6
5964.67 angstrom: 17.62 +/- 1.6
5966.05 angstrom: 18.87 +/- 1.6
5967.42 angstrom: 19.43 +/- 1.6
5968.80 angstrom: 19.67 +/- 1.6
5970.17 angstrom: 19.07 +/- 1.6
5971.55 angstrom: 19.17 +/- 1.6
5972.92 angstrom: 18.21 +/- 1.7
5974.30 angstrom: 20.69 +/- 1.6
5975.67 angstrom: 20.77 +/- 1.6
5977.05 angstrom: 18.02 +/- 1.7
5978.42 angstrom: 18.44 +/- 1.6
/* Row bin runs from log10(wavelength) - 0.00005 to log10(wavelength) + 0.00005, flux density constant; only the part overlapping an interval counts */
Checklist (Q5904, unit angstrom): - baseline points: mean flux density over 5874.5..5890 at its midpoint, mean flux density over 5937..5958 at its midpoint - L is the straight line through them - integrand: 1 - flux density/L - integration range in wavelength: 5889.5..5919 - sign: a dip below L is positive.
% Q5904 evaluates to 2.5 angstrom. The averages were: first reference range 18.8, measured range 17.5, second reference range 19.5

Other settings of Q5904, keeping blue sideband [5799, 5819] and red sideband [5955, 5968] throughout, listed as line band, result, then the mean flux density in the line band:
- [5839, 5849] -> -0.6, 20.6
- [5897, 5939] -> 1.3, 18.8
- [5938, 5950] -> -0.5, 20.3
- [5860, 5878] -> 1.1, 18.4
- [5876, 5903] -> 3.0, 17.3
